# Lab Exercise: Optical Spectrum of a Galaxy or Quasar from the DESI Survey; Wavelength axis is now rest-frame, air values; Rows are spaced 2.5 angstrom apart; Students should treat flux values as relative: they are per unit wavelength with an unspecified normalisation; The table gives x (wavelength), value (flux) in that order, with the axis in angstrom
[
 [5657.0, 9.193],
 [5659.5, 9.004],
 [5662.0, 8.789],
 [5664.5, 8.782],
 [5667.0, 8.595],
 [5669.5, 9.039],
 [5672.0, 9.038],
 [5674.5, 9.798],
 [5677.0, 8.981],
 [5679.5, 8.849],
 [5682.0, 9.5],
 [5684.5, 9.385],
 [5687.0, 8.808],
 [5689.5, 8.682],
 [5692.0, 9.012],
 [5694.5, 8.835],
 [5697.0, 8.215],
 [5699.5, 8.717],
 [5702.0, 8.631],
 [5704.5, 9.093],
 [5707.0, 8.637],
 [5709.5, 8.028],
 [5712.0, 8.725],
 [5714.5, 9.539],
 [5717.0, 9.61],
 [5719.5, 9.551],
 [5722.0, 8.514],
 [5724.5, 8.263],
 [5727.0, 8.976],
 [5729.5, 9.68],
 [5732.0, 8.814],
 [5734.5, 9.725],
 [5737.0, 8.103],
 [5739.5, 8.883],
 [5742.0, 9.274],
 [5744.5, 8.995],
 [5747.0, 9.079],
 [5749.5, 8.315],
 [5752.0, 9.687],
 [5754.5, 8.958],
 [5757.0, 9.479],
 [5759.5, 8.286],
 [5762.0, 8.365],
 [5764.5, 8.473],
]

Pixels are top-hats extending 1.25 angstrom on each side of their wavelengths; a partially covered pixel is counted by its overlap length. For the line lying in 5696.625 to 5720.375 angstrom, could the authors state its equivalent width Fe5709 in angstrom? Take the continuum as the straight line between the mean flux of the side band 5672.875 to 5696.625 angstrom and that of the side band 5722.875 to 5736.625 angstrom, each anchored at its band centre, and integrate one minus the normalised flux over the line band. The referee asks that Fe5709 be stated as 0.4 angstrom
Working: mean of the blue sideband 9.06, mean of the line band 8.89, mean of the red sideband 9.01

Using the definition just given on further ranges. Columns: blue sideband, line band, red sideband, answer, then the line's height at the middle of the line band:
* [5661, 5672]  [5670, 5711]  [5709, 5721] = 0.42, 8.99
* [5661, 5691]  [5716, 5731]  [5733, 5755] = -0.13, 9.01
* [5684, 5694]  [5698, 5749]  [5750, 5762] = 0.14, 8.95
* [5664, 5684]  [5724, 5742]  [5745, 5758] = 0.24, 9.09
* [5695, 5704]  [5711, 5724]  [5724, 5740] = -0.52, 8.79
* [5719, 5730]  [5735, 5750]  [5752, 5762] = 0.14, 8.93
